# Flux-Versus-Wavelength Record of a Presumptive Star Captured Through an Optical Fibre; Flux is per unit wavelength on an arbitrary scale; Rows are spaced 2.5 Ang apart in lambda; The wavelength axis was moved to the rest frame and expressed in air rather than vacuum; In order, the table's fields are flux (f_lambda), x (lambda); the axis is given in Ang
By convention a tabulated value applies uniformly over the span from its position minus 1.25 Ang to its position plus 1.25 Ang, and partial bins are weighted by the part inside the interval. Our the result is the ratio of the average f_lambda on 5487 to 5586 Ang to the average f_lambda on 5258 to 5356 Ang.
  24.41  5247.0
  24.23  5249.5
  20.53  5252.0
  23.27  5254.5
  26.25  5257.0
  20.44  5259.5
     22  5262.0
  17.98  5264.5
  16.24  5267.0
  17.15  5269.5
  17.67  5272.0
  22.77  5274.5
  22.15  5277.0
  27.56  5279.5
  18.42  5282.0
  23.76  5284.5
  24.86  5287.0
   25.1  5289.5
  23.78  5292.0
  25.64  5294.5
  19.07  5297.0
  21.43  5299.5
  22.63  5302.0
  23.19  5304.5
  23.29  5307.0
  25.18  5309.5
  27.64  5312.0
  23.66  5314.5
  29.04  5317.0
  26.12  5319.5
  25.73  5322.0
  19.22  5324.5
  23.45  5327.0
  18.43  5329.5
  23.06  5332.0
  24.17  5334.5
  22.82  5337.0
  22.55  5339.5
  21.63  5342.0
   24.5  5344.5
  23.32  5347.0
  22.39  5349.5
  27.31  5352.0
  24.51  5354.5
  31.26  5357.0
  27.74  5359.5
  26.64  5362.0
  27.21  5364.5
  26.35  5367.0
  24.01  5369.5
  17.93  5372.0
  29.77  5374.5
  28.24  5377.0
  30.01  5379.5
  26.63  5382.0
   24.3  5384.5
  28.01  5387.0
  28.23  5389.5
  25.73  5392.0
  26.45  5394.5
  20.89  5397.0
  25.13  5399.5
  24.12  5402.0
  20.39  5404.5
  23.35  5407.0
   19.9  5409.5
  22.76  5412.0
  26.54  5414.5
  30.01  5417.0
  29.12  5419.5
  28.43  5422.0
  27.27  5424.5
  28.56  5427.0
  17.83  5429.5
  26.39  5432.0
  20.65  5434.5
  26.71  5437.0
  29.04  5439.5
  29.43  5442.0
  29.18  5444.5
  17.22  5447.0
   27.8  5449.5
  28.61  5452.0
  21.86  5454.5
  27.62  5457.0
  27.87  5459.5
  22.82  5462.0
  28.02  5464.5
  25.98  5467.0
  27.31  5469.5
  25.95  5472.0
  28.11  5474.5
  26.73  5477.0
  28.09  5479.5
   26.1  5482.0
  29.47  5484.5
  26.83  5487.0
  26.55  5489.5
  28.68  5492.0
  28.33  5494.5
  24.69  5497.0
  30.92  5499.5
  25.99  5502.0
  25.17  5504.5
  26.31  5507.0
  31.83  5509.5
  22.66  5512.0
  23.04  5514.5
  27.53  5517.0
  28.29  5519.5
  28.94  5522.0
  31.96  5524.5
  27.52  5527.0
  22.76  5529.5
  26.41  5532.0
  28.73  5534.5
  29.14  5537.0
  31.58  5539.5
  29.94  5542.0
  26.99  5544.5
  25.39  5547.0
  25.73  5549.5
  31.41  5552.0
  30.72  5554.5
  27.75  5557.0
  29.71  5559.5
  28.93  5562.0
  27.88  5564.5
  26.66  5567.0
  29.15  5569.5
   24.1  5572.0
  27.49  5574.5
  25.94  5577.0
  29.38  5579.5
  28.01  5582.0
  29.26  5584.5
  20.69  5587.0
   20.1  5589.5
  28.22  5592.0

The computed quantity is 1.21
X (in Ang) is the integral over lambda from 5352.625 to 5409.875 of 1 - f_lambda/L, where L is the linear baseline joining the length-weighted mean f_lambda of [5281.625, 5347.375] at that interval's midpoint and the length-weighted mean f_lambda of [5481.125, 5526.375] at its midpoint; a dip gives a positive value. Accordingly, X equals -1.8 Ang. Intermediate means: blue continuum 23.5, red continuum 27.4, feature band 25.6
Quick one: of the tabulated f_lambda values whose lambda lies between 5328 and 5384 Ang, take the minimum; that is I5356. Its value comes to 17.93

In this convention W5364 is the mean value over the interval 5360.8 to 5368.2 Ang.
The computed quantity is 26.7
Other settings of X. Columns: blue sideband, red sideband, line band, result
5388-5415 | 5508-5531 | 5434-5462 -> -0.9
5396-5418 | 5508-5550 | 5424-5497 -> -2.8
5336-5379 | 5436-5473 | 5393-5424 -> 1.2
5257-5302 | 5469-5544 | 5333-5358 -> -1.0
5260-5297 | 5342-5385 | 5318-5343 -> 1.5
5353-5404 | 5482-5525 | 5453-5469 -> 0.7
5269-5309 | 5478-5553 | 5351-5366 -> -2.1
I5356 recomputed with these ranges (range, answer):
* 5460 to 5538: 22.66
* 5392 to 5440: 17.83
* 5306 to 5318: 23.29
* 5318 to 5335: 18.43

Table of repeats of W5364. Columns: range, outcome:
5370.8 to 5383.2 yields 26.6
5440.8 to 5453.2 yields 26.4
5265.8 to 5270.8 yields 16.7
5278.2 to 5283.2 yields 23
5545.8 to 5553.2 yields 27.5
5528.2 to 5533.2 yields 24.6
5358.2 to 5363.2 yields 27.2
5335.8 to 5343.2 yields 22.3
